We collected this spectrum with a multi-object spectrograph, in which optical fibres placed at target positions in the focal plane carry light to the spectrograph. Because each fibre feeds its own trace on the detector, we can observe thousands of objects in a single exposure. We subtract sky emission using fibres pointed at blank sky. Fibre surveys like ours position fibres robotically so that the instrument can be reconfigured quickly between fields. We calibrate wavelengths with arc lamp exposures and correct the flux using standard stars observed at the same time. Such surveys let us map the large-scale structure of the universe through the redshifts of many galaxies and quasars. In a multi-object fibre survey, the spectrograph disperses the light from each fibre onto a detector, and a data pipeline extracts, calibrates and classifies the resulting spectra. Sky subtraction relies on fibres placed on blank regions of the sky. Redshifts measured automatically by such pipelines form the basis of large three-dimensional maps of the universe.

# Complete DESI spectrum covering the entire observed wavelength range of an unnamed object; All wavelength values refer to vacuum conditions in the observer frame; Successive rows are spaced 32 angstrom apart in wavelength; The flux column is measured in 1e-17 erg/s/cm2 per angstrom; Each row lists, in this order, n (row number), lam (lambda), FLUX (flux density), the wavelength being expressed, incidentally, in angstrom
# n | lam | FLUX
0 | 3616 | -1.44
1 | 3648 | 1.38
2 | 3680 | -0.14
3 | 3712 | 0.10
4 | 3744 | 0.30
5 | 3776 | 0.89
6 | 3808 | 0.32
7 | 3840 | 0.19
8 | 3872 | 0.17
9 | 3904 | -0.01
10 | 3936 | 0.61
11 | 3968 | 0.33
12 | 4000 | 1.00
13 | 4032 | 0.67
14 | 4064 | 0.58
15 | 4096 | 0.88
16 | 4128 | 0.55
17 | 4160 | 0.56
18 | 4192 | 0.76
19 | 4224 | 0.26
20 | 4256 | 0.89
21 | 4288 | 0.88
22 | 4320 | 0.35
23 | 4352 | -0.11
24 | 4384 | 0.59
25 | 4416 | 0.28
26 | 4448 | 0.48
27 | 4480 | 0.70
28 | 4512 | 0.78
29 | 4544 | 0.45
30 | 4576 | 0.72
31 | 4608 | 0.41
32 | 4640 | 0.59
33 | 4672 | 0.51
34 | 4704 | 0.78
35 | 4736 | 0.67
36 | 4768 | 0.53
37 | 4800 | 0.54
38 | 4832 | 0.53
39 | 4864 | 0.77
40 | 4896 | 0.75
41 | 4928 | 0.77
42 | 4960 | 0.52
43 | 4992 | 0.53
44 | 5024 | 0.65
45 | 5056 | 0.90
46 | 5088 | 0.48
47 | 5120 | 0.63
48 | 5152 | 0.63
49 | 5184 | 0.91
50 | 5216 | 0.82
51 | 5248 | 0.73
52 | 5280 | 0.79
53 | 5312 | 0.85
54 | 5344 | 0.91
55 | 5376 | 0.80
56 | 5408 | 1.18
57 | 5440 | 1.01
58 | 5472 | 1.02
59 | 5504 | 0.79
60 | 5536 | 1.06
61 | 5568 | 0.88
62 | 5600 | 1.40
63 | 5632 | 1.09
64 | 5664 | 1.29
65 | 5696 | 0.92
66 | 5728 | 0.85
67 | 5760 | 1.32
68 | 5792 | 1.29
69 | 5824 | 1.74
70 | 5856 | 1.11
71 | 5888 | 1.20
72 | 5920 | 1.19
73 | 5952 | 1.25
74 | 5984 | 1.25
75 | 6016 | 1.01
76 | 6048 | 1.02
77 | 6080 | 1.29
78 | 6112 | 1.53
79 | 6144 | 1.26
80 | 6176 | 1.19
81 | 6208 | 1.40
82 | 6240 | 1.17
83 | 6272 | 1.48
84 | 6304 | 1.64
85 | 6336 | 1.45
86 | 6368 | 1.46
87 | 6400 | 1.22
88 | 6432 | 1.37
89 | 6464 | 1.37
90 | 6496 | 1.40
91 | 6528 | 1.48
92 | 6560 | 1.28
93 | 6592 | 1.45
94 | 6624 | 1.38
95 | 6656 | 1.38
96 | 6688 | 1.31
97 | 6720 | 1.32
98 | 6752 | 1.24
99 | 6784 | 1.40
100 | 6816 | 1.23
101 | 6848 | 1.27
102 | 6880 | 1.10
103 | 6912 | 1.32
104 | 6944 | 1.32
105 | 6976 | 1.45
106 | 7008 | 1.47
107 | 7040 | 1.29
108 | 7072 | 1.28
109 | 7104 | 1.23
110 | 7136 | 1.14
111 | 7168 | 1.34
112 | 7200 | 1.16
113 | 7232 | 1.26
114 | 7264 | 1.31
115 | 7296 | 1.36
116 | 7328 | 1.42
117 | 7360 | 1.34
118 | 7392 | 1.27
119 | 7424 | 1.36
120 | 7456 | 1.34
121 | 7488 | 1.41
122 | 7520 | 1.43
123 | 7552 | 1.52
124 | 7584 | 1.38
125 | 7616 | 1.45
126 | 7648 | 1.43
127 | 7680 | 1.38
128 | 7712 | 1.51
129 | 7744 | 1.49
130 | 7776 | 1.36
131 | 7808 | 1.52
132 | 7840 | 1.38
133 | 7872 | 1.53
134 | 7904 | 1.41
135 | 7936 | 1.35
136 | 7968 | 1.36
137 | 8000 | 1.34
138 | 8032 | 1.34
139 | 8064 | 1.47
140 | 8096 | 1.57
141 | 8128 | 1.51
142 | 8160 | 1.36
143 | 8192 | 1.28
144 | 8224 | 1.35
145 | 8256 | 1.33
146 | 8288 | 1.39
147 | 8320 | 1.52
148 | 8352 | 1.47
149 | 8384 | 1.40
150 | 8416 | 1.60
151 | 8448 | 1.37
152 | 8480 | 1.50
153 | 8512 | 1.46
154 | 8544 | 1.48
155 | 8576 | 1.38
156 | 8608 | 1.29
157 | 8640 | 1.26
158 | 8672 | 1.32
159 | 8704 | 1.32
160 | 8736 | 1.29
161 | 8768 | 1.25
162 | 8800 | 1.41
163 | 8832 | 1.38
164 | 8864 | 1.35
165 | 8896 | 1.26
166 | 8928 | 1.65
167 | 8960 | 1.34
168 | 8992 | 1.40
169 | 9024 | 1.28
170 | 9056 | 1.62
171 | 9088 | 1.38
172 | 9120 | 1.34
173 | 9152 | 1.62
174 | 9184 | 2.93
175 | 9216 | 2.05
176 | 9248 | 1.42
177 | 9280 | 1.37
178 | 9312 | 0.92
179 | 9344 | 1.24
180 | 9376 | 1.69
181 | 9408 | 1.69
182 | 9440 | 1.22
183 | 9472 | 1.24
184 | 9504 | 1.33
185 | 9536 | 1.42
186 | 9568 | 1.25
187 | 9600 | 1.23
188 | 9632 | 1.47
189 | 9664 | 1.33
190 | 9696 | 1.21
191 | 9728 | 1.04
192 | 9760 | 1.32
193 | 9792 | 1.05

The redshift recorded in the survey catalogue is 0.40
